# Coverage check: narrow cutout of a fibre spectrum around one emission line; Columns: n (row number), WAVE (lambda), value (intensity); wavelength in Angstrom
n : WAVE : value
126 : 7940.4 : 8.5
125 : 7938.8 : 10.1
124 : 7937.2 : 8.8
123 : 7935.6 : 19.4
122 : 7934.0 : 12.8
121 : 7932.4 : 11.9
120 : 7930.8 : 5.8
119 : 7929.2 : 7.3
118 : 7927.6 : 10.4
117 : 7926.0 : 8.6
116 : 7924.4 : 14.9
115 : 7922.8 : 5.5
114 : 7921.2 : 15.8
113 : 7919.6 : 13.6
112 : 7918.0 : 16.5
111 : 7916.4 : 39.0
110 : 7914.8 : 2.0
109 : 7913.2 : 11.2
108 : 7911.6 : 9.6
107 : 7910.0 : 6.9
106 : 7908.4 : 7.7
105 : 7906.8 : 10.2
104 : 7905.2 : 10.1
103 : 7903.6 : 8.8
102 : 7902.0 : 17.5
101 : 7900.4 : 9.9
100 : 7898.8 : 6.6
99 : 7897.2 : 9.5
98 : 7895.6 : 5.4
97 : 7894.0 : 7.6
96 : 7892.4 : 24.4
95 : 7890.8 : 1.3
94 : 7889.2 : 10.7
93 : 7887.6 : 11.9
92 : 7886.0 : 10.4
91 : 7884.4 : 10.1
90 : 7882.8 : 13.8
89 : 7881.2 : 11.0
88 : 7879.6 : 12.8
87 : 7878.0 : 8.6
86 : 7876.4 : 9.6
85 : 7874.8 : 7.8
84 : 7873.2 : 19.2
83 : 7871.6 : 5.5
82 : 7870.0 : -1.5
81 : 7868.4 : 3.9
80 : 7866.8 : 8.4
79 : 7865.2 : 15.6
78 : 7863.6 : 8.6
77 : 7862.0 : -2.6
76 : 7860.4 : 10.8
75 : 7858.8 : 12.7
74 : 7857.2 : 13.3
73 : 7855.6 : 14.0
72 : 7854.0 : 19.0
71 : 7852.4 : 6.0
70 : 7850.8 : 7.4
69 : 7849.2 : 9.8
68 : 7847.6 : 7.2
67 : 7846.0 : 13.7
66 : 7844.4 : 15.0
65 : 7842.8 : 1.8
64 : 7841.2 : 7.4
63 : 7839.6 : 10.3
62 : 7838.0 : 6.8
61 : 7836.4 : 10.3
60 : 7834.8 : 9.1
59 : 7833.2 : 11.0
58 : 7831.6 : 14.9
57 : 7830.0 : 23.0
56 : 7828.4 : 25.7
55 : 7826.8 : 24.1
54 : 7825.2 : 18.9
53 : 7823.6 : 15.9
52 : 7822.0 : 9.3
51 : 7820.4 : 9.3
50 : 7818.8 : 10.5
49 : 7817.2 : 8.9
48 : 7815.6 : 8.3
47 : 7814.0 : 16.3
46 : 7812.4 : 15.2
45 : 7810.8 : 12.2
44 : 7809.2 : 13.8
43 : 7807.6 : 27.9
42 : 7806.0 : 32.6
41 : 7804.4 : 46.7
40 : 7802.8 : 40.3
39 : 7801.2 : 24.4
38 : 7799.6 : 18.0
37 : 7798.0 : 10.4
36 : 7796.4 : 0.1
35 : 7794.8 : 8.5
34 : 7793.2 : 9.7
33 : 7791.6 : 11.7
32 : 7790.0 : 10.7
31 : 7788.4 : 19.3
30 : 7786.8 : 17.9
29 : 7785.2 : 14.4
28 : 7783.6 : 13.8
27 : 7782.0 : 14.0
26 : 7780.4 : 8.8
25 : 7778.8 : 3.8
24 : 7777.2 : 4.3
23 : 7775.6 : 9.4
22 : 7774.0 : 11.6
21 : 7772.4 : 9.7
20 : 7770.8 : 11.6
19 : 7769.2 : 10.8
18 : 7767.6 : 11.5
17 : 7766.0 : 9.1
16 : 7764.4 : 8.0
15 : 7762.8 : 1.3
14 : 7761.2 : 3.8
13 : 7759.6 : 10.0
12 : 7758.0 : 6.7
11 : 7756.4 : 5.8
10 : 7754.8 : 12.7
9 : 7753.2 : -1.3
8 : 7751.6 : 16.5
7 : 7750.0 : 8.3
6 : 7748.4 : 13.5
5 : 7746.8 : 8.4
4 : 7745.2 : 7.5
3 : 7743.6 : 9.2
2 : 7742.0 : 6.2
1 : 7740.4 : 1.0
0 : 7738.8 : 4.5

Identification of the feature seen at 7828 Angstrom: [N II] 6583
